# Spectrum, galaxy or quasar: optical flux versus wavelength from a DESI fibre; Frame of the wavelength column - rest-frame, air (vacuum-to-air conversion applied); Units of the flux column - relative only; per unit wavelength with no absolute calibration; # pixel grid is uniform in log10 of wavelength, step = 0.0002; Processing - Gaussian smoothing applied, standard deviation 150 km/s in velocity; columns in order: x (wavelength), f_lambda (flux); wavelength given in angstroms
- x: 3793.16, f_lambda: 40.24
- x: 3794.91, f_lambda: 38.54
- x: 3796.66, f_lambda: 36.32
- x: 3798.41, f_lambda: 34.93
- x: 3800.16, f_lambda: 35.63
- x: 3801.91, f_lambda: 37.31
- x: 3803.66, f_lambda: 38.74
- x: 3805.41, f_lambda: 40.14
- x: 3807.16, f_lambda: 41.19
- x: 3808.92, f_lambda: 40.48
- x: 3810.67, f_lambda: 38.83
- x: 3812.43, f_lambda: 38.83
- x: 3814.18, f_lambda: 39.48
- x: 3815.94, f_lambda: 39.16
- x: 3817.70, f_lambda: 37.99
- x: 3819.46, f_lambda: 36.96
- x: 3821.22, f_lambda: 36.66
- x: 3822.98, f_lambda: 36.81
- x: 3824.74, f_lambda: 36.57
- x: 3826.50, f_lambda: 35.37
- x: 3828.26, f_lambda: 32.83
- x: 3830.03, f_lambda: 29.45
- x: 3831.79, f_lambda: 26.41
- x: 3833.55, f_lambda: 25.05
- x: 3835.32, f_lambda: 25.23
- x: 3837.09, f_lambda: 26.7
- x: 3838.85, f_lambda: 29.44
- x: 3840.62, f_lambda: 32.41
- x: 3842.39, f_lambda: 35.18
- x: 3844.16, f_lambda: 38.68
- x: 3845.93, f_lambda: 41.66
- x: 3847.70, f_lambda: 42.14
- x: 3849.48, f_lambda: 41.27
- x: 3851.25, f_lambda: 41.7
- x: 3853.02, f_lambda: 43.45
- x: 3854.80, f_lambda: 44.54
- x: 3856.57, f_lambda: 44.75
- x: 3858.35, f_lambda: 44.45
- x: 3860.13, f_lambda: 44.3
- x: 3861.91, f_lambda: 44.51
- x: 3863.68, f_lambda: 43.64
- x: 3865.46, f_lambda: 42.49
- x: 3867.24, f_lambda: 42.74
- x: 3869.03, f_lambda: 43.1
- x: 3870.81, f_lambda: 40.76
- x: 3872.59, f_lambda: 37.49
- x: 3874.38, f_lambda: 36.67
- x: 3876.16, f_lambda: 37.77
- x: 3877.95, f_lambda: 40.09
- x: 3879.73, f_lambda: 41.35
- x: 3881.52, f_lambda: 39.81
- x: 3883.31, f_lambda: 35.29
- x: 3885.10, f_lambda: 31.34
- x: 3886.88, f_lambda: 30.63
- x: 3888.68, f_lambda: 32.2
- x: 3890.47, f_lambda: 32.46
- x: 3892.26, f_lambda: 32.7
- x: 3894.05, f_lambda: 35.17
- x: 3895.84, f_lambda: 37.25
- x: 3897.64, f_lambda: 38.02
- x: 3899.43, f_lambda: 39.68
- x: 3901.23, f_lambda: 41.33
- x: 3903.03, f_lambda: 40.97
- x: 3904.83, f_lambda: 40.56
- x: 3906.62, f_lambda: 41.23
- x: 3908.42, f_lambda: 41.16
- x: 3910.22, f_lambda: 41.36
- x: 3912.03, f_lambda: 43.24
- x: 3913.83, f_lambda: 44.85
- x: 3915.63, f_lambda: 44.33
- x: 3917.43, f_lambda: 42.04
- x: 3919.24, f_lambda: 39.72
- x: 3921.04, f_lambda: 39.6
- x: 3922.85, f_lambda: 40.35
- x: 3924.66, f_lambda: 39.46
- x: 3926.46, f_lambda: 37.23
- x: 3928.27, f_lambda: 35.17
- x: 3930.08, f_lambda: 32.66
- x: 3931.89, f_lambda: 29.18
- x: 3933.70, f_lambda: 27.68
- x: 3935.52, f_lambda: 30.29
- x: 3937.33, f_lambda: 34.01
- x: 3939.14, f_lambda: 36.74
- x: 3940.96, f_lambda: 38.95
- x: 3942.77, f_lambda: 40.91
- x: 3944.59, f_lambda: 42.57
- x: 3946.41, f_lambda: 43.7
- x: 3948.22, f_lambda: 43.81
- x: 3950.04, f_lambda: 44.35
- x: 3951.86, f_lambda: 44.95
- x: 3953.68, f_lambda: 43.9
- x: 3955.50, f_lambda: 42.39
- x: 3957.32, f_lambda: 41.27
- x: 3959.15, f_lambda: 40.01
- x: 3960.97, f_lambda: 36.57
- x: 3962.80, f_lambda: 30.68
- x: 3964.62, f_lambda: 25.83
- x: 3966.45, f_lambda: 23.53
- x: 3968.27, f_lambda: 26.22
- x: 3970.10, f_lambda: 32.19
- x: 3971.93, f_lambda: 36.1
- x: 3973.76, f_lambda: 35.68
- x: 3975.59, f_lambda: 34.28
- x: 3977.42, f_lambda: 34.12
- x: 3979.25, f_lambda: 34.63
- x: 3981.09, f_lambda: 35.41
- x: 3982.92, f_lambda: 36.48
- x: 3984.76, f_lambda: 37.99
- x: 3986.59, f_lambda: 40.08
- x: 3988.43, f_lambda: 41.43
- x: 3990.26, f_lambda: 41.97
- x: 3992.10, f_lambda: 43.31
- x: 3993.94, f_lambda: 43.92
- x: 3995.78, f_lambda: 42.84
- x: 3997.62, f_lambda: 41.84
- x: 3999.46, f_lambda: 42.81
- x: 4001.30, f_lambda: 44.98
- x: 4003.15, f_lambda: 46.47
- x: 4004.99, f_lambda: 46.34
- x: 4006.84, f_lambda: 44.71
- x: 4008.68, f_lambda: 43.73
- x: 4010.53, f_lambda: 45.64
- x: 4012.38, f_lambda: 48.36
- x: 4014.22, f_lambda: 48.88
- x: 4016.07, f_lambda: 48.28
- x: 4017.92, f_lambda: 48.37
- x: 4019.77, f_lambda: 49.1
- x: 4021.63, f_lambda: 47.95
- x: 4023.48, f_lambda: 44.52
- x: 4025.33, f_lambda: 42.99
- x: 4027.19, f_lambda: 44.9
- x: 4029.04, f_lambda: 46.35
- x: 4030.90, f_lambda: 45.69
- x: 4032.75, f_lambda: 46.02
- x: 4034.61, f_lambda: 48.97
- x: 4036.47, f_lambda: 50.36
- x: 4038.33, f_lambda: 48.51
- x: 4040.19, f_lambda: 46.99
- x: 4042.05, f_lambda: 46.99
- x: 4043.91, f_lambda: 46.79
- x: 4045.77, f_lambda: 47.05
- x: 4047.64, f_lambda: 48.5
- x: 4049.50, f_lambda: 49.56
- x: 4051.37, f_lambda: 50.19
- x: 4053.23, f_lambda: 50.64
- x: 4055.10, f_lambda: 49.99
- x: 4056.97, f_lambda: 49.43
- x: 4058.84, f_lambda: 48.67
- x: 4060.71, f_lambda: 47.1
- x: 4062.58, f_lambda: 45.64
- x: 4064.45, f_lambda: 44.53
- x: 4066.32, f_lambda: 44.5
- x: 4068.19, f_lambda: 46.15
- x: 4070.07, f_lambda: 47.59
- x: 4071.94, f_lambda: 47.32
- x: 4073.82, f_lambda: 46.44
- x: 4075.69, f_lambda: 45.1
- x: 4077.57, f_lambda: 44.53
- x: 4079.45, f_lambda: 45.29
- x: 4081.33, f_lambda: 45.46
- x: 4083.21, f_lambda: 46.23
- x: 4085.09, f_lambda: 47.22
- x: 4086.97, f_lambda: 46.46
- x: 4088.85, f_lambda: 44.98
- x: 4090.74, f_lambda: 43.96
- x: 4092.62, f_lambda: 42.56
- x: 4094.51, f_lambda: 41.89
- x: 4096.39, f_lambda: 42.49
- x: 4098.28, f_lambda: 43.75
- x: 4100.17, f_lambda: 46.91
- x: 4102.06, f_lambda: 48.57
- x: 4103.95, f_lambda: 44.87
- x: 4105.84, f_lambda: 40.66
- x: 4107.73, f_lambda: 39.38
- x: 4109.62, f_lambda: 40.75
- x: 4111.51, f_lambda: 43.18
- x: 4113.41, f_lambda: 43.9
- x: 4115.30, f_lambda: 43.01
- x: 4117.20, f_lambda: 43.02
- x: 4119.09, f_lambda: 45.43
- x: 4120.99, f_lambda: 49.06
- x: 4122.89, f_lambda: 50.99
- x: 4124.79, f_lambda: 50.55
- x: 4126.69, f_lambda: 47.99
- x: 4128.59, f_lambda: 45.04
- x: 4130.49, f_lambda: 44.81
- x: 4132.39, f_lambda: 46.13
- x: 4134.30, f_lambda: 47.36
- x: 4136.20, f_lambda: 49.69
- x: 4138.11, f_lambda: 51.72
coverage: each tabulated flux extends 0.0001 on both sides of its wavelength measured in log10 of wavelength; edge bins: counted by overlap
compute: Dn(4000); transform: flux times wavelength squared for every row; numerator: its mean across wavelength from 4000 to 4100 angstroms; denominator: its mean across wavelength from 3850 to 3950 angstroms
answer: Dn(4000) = 1.3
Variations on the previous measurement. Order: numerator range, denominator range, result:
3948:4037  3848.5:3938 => 1.12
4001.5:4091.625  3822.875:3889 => 1.38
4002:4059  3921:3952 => 1.32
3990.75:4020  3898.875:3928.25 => 1.16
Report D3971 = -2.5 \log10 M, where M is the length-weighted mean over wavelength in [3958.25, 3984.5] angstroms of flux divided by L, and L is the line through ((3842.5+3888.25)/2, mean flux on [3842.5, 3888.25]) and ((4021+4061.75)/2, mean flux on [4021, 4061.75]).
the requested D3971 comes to 0.33 mag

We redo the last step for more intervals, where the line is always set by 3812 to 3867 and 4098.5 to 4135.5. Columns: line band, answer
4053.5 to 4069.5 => -0.081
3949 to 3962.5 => -0.018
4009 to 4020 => -0.130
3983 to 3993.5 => 0.025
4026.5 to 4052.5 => -0.109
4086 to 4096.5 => 0.019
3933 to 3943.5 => 0.158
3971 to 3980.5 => 0.182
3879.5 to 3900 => 0.106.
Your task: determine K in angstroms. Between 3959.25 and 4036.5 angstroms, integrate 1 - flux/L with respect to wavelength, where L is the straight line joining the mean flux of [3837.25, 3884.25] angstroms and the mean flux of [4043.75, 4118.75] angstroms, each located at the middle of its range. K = 4.40 angstroms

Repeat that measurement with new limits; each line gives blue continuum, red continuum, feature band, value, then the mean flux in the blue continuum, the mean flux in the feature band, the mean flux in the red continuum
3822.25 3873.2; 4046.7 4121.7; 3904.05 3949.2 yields 1.7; 37.7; 38.8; 45.6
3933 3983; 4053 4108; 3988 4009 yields -2.3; 36.4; 43.8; 45.6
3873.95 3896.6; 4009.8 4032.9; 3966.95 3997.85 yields 4.5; 35.6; 37.3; 46.7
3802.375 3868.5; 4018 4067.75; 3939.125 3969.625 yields 3.7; 37.9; 38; 47.4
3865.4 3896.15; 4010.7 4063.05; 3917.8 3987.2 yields 8.8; 37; 36.6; 47.7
